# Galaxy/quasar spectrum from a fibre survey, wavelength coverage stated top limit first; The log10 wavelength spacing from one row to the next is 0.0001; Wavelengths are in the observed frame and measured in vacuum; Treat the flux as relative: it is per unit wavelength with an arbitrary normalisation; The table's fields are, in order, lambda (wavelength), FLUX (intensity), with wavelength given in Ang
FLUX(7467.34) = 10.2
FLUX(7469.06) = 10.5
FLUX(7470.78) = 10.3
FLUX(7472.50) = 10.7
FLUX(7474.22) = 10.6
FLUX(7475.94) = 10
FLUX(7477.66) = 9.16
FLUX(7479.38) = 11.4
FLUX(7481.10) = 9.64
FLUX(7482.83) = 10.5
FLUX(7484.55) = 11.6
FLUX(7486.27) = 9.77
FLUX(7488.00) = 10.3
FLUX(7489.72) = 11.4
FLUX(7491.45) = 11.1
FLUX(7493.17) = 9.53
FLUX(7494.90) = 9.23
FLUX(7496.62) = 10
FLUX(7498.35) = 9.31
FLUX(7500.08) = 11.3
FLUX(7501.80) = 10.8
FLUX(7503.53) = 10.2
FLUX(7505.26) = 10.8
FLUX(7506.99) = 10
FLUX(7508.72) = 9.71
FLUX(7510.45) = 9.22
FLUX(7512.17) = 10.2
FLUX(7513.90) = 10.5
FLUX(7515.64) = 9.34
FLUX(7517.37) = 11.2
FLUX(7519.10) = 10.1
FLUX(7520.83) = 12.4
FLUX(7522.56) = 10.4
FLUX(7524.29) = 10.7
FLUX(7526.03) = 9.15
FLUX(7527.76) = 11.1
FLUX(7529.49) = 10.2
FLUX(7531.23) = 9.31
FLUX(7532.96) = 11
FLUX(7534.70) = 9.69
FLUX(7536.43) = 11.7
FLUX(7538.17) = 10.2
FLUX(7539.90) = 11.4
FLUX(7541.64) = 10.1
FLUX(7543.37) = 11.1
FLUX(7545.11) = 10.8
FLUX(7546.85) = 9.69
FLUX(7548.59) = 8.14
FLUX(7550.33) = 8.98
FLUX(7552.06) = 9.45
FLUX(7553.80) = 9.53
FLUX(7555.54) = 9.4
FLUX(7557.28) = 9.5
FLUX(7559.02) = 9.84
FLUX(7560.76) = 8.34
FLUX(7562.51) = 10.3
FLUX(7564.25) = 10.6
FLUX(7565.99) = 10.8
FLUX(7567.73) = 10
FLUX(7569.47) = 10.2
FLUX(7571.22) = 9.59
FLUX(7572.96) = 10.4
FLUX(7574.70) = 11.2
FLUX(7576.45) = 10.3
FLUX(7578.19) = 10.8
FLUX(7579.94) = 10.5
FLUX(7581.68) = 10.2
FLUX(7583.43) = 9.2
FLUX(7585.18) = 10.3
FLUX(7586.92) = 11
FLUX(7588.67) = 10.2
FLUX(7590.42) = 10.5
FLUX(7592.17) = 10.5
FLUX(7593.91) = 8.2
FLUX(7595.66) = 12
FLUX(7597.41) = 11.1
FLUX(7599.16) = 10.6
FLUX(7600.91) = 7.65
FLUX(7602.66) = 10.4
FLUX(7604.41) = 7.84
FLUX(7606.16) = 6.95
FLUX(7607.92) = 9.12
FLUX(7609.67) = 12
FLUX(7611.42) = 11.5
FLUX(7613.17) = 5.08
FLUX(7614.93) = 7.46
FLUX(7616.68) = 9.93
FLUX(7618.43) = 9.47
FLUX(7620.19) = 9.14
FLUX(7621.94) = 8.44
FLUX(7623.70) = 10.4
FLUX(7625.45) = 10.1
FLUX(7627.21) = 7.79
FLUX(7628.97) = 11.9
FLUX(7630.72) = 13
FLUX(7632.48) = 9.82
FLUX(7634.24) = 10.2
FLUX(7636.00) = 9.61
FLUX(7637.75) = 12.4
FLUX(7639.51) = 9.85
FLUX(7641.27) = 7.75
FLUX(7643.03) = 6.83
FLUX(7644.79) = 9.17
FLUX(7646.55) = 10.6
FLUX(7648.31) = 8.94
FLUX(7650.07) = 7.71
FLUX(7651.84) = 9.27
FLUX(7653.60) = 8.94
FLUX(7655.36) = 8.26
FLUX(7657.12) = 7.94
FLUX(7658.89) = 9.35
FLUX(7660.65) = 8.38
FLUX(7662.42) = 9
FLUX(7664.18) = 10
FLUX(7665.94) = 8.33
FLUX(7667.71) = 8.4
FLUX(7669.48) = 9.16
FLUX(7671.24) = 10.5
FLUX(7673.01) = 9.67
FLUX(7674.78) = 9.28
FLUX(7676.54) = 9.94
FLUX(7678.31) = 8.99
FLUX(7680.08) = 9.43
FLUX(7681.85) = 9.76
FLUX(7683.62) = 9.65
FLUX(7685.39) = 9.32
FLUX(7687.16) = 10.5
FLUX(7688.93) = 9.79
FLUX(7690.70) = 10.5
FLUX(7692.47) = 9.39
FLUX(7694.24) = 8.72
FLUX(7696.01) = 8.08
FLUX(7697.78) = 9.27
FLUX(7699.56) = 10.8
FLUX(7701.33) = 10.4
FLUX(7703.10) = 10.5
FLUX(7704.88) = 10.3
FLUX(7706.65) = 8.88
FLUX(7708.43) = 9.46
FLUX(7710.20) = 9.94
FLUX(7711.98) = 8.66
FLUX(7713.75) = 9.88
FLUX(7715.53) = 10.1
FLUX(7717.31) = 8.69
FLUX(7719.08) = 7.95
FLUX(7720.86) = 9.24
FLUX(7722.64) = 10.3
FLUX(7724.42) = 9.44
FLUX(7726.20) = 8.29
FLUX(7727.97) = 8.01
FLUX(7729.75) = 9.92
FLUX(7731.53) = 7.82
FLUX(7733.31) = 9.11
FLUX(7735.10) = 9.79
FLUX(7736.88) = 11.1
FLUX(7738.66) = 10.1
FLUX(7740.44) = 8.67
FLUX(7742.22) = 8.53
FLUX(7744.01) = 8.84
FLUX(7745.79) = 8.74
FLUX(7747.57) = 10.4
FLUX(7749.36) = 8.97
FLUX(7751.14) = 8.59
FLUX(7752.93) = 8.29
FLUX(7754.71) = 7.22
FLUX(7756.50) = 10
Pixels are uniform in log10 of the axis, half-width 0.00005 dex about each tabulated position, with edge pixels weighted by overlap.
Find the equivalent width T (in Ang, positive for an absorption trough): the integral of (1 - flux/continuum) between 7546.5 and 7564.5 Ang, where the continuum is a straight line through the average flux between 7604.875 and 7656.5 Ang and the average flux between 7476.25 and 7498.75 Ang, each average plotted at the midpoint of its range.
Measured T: 0.8 Ang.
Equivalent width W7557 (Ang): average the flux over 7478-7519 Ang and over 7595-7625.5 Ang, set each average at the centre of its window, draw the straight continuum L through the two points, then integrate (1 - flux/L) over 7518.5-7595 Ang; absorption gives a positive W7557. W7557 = -2.8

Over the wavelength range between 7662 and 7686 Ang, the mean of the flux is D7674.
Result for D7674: 9.4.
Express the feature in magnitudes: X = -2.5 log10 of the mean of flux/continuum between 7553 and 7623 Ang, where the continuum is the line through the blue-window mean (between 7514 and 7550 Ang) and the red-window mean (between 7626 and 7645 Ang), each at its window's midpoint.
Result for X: 0.038 mag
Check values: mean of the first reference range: 10.4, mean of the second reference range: 9.87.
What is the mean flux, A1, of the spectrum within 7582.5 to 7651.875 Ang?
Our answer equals 9.6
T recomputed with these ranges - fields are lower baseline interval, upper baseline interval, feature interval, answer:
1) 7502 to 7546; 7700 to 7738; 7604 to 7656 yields 2.92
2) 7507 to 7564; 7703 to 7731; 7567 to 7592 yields -1.07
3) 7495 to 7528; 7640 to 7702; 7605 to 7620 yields 1.06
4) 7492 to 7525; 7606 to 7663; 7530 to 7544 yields -0.69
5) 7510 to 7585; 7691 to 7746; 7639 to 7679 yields 2.76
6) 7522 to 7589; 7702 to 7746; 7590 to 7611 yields 0.33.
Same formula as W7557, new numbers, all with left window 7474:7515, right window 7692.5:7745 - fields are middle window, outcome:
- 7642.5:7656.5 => 1.3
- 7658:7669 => 0.7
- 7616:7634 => -0.5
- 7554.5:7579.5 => -0.4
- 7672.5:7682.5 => 0.0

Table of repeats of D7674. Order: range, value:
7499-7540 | 10.4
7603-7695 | 9.34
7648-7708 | 9.34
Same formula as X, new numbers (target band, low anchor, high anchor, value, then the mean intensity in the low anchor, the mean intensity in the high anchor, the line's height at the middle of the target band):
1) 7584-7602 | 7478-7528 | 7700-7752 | -0.026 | 10.4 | 9.35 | 9.95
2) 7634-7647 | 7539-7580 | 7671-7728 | 0.028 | 10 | 9.52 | 9.73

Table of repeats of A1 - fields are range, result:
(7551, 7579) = 10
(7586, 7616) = 9.54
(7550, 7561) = 9.37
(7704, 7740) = 9.34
